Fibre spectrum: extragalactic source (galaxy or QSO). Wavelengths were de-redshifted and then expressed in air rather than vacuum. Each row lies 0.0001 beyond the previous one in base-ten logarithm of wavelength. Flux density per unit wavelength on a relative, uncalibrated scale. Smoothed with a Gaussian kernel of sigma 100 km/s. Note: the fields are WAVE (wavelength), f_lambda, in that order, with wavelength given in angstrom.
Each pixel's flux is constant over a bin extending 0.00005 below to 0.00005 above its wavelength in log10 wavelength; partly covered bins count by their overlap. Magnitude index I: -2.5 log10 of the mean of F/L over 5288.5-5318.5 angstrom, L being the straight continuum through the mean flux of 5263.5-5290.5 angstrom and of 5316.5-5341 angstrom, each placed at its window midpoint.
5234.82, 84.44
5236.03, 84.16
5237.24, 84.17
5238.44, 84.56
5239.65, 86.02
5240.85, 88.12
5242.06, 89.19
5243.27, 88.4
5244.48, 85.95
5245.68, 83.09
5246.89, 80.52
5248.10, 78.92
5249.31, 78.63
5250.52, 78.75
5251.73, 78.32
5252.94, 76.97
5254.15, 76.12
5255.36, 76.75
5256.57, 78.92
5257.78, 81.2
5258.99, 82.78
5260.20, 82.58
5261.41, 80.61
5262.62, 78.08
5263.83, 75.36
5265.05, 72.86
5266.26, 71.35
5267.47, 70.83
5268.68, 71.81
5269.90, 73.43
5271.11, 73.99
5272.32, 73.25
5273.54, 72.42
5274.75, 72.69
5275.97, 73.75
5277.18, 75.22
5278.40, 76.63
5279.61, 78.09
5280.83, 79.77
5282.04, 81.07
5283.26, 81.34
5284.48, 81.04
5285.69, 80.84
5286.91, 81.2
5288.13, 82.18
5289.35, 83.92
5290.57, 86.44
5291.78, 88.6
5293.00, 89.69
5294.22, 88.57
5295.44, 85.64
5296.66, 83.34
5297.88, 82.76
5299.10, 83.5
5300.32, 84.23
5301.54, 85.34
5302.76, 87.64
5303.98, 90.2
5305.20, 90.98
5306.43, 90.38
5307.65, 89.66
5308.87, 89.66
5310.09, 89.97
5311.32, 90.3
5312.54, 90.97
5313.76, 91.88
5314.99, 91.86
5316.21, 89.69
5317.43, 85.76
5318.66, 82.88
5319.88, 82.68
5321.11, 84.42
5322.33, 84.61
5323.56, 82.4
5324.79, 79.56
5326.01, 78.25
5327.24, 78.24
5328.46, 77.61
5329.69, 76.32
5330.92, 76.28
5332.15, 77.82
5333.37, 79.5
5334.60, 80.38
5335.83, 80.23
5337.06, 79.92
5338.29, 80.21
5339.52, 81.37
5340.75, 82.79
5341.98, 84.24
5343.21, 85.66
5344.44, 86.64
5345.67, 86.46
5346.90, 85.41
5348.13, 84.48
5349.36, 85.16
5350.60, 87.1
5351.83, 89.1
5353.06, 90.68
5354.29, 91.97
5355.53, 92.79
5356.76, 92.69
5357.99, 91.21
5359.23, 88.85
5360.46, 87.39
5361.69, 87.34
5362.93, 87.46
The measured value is -0.12 mag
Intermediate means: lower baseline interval 76.7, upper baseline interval 80.6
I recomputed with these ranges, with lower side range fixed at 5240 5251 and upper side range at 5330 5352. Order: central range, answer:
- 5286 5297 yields -0.029 mag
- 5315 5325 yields -0.023 mag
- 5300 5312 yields -0.075 mag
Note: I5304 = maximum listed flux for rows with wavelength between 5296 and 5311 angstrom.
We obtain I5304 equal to 90.98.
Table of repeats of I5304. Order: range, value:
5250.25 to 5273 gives 82.78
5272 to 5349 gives 91.88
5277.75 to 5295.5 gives 89.69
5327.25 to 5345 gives 86.64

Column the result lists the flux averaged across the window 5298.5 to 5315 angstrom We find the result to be 88.9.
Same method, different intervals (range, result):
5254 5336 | 81.6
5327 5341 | 79.2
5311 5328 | 85.1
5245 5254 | 79.2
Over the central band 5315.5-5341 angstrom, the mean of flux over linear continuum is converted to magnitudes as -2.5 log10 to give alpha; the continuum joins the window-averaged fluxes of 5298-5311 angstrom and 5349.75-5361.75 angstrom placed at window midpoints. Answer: 0.101 mag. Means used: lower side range 88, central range 81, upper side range 90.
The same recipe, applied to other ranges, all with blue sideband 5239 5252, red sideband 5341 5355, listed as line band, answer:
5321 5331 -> 0.084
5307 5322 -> -0.032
